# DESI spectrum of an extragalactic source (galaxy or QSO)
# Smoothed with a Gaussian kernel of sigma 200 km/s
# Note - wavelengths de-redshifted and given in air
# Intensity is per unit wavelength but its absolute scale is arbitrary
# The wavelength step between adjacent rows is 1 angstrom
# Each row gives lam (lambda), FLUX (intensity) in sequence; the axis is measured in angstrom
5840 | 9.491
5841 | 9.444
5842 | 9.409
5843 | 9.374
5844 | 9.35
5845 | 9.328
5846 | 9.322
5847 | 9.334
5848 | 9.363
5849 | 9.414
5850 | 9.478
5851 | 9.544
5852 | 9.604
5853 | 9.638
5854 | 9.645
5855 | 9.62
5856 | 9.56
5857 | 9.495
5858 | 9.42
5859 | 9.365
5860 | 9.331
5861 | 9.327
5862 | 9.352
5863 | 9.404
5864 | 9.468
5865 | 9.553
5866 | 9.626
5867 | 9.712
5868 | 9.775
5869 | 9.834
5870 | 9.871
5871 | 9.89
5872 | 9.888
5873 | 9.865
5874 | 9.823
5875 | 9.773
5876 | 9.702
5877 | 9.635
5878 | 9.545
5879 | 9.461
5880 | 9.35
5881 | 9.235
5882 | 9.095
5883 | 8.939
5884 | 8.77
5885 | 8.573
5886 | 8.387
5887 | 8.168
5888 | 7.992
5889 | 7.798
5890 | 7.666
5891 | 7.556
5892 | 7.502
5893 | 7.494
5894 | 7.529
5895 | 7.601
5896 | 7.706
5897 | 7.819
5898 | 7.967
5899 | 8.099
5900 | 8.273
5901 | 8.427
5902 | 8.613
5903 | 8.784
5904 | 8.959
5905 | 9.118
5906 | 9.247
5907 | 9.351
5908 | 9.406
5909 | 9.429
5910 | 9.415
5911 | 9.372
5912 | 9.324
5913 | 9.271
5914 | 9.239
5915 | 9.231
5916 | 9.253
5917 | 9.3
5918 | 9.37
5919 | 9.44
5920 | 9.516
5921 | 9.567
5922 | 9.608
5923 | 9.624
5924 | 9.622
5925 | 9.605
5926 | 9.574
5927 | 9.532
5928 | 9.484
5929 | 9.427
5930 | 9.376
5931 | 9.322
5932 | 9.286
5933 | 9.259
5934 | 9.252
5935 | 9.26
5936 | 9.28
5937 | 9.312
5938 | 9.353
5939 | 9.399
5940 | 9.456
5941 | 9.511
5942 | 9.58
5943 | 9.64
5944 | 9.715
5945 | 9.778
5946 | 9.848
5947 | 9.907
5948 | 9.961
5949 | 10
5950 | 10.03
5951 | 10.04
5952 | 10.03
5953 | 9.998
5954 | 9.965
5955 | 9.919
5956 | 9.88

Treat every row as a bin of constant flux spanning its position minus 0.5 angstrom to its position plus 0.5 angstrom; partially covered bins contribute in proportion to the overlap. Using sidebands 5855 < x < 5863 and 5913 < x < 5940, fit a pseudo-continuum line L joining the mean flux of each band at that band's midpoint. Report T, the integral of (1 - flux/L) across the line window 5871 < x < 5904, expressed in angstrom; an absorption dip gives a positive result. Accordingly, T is 2.8 angstrom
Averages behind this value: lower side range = 9.42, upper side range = 9.4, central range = 8.62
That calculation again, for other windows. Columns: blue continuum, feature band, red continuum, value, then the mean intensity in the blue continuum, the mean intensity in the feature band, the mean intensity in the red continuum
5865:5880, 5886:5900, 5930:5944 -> 2.6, 9.72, 7.8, 9.39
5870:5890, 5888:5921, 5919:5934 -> 2.3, 9.13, 8.66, 9.48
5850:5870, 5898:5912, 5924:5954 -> 0.9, 9.55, 8.94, 9.6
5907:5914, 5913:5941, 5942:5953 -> 0.5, 9.36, 9.4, 9.89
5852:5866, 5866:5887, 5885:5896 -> -2.2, 9.49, 9.43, 7.8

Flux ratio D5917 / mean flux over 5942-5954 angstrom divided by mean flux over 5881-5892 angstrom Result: 1.19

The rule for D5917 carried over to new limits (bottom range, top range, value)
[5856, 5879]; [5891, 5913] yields 0.89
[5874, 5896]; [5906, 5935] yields 1.10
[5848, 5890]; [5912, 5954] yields 1.02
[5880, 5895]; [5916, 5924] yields 1.15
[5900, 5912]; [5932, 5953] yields 1.06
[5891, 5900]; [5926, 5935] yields 1.21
